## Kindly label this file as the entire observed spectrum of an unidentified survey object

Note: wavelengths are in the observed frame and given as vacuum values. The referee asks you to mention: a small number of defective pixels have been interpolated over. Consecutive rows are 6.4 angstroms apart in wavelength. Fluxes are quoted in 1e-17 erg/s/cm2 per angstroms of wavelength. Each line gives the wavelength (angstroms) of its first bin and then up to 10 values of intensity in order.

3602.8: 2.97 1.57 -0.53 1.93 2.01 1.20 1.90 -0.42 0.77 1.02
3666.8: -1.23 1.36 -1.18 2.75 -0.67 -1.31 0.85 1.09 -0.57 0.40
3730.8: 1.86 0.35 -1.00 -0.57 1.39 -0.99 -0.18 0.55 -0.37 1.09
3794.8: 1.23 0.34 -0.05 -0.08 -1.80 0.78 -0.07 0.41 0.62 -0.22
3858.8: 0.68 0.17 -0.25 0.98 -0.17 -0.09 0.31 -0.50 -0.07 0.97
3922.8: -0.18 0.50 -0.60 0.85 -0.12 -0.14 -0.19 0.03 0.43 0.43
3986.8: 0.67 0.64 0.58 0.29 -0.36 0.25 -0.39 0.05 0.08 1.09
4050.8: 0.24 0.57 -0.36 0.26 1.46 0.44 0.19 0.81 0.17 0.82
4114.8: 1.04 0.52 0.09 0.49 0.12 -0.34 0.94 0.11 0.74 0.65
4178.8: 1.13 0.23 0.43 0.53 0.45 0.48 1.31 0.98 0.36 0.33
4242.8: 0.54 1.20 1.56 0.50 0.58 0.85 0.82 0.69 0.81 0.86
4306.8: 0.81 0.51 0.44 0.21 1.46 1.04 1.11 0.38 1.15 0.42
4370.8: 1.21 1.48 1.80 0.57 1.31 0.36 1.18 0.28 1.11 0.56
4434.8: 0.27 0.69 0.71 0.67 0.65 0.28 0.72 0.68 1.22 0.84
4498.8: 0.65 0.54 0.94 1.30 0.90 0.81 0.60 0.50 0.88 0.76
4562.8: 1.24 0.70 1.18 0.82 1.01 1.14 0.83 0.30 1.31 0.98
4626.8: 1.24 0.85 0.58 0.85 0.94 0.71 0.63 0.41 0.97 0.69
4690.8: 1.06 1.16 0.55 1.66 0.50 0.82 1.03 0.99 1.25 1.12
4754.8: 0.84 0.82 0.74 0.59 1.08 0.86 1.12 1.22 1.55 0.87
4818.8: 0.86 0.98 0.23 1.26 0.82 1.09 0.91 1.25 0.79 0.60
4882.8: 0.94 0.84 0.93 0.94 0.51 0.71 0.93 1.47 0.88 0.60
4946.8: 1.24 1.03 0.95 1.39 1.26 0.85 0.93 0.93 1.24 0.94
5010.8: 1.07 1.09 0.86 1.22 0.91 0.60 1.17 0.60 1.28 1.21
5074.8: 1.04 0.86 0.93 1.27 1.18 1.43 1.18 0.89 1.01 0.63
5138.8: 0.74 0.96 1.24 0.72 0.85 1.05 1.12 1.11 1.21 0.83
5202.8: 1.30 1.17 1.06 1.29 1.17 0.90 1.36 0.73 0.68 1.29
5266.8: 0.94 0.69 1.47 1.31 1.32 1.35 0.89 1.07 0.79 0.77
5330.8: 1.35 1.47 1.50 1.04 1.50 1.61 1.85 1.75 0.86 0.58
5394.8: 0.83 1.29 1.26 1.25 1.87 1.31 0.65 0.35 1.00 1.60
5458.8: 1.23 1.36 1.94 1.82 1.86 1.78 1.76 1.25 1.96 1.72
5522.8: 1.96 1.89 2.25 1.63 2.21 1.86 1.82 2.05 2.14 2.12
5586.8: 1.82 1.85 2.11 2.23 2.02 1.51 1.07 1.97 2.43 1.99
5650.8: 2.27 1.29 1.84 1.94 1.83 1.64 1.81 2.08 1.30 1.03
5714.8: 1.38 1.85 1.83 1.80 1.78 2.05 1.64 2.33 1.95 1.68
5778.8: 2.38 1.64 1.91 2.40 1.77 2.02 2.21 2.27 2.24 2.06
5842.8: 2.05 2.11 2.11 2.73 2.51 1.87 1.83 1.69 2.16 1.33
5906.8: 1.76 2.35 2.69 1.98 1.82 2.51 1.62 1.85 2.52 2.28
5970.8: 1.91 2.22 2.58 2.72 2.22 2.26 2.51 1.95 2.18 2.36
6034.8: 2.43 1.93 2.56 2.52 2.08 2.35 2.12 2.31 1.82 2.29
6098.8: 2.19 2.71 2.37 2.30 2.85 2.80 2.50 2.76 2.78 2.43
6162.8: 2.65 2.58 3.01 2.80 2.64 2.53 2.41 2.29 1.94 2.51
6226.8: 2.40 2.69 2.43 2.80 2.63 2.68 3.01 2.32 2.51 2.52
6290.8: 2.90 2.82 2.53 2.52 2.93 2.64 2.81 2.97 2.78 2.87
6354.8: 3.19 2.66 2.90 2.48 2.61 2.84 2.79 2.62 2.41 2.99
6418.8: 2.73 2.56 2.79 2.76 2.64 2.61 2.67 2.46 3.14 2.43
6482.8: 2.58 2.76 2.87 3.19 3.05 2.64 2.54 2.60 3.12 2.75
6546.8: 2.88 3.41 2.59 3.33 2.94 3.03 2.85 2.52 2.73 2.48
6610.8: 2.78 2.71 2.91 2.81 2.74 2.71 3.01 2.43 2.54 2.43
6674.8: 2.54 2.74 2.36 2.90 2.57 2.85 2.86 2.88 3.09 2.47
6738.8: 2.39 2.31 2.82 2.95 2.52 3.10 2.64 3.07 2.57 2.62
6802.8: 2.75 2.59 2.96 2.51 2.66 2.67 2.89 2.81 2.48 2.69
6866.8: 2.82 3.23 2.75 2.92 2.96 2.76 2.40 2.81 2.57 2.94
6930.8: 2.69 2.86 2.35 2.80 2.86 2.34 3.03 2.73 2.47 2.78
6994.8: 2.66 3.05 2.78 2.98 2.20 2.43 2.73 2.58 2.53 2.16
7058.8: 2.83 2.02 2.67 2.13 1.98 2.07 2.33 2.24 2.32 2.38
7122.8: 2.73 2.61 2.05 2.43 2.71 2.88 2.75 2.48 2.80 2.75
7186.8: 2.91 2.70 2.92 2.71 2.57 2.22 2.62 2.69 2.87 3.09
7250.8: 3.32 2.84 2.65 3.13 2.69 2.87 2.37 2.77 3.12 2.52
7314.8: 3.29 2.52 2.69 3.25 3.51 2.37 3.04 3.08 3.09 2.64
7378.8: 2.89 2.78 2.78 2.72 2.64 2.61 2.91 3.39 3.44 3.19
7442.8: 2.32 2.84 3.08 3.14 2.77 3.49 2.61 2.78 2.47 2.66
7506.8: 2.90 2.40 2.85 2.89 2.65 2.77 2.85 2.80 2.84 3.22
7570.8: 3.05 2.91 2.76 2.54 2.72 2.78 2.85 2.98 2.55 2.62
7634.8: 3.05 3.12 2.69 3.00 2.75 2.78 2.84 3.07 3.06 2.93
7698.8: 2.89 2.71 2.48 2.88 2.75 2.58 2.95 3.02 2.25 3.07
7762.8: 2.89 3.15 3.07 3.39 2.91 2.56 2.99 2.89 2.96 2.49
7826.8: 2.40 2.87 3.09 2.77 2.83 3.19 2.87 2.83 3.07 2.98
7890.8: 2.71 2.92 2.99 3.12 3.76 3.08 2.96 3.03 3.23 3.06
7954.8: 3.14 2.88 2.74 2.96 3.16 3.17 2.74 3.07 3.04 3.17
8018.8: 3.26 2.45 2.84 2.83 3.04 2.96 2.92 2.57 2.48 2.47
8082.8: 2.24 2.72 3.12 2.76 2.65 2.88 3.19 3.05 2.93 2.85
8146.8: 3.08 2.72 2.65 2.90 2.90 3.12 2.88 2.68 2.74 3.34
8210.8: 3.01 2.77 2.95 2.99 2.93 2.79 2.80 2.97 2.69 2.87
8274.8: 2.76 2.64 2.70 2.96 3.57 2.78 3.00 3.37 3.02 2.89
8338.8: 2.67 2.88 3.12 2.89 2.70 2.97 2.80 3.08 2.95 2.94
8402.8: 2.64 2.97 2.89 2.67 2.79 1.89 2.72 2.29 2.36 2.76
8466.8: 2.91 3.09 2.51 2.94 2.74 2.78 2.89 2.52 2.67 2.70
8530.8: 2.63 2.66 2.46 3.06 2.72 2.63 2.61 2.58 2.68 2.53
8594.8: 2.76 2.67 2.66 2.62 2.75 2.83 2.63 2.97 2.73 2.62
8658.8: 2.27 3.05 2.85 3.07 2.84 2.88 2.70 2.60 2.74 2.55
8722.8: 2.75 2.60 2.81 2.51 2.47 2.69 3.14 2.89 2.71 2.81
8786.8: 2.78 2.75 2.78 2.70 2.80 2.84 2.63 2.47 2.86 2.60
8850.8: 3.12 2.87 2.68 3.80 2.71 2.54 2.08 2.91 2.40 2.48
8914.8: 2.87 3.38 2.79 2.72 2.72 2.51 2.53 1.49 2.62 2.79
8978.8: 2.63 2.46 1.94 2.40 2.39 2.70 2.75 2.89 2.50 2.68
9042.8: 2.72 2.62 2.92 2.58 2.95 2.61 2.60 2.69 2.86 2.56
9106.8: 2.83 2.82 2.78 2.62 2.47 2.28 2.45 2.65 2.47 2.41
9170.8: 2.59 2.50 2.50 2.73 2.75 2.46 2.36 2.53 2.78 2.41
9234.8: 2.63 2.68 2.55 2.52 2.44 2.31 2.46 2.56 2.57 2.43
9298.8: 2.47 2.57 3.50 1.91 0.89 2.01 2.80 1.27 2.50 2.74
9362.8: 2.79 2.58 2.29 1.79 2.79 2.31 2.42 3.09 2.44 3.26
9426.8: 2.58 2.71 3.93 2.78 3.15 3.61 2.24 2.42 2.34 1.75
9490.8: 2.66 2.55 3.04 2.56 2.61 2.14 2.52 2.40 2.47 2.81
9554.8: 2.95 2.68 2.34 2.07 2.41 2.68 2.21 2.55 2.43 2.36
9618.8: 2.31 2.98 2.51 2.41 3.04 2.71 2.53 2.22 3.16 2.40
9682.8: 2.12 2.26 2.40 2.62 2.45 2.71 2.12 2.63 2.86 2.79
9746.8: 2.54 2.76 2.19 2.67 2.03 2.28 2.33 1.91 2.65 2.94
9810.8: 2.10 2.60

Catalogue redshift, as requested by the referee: 0.370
